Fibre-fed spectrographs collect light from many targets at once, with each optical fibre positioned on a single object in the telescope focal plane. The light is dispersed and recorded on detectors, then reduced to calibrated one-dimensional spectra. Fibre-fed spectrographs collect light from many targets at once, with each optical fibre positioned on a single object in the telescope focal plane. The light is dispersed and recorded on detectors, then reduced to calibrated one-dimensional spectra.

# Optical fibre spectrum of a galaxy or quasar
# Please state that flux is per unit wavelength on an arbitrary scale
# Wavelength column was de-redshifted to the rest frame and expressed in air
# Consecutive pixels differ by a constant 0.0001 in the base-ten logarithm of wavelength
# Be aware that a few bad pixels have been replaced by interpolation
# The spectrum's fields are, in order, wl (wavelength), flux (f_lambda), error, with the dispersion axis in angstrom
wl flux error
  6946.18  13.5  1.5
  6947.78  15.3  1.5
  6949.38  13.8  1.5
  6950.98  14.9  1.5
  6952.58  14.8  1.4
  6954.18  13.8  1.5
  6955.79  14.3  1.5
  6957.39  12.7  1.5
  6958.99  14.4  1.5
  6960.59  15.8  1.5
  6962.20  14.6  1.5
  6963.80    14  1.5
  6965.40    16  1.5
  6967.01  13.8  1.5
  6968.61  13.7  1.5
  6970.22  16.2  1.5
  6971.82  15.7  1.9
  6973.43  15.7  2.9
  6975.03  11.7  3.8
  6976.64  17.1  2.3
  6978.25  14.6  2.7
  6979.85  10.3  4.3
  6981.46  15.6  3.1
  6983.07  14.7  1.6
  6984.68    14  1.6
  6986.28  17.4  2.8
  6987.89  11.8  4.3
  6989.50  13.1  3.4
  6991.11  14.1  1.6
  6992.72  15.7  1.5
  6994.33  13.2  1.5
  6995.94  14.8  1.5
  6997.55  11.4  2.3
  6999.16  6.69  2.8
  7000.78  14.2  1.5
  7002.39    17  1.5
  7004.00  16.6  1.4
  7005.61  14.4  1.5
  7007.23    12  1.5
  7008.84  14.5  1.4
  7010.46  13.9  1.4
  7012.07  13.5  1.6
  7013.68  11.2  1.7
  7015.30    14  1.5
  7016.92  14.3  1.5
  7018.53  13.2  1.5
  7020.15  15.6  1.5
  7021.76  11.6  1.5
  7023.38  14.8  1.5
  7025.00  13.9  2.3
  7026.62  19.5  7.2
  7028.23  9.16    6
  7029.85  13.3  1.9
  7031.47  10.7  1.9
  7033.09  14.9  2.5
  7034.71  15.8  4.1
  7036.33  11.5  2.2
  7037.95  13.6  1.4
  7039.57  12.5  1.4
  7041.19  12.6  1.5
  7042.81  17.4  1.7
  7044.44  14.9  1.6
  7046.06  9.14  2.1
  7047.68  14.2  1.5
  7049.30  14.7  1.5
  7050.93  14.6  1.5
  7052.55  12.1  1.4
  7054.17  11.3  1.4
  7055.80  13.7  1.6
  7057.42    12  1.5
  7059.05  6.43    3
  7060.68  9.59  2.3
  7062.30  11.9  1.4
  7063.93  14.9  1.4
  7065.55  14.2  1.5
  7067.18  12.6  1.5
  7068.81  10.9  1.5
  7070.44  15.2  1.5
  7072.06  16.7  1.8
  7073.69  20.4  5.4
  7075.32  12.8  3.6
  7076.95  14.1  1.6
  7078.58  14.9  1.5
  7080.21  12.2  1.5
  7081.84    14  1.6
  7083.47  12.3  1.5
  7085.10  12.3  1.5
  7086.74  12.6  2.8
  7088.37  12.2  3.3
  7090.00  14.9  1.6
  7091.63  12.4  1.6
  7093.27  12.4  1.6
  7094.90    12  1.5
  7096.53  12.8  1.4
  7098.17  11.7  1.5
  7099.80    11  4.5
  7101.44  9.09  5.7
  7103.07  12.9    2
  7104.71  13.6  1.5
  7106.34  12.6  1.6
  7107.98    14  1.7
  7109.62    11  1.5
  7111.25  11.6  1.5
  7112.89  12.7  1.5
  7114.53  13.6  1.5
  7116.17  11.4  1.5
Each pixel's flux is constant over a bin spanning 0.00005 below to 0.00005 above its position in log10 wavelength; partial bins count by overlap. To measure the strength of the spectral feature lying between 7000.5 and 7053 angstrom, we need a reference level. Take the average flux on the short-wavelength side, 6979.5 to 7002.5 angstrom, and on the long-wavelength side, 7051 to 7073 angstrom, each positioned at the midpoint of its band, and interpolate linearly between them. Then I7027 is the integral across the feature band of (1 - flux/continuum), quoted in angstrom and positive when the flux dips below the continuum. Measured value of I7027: -3.03 angstrom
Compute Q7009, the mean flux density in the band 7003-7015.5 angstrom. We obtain 13.8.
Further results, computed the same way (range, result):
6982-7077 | 13.5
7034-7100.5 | 13.1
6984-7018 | 13.7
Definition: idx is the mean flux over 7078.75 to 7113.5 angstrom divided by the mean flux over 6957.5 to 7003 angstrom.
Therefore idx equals 0.88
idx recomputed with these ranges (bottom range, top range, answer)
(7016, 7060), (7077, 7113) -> 0.95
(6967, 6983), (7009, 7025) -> 0.94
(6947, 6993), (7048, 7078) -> 0.92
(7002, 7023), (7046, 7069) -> 0.88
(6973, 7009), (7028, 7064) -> 0.91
